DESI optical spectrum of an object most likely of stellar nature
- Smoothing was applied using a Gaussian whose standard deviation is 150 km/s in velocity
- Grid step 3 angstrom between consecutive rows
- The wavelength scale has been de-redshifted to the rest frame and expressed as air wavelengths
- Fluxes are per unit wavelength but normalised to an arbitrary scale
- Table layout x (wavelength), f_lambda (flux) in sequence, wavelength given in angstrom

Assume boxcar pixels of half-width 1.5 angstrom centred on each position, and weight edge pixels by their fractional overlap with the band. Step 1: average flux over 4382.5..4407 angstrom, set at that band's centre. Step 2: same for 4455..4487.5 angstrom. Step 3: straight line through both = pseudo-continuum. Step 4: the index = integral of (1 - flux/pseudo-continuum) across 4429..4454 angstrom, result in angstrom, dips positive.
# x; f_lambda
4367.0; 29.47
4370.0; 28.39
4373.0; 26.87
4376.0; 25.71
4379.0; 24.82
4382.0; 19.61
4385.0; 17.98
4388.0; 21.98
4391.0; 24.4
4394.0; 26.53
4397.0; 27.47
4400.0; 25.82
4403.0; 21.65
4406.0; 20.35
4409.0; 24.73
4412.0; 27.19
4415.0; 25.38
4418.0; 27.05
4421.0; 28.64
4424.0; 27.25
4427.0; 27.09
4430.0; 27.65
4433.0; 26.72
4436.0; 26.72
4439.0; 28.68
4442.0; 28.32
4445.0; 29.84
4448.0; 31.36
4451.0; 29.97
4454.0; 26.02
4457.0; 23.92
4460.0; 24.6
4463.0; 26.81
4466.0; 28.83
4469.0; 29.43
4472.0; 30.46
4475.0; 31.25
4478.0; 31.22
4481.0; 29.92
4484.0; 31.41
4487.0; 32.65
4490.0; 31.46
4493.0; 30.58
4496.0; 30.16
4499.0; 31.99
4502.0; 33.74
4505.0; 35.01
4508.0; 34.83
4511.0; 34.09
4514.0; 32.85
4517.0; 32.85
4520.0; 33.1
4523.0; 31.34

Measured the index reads -1.7 angstrom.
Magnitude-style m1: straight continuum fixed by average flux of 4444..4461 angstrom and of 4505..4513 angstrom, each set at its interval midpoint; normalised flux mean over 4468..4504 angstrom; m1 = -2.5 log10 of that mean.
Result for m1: 0.01 mag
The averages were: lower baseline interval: 27.6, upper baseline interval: 34.5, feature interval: 31.3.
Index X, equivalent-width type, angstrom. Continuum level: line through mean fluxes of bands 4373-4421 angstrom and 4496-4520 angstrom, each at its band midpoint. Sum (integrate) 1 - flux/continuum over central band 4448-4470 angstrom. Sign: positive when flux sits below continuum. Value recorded 1.52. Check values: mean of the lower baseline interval 24.3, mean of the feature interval 27.3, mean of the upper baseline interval 33.4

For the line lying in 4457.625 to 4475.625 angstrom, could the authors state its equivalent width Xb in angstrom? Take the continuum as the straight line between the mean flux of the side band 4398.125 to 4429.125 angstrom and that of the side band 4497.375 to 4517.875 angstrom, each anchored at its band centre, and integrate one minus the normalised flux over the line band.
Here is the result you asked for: 1.2 angstrom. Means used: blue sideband 25.6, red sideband 33.6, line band 28.2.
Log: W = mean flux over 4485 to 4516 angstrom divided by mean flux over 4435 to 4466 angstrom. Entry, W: 1.18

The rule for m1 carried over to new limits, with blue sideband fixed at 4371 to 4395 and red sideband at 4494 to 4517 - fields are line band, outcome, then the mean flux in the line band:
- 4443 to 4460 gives 0.04 mag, 27.9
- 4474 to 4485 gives 0.01 mag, 30.9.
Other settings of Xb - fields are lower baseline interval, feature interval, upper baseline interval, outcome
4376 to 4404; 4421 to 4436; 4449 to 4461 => -1.22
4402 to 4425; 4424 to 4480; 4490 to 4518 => 0.44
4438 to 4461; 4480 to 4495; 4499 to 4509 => 0.48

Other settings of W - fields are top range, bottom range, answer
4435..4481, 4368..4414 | 1.18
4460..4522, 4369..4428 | 1.26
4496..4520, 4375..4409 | 1.43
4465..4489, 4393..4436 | 1.18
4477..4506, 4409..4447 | 1.16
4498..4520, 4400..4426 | 1.33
